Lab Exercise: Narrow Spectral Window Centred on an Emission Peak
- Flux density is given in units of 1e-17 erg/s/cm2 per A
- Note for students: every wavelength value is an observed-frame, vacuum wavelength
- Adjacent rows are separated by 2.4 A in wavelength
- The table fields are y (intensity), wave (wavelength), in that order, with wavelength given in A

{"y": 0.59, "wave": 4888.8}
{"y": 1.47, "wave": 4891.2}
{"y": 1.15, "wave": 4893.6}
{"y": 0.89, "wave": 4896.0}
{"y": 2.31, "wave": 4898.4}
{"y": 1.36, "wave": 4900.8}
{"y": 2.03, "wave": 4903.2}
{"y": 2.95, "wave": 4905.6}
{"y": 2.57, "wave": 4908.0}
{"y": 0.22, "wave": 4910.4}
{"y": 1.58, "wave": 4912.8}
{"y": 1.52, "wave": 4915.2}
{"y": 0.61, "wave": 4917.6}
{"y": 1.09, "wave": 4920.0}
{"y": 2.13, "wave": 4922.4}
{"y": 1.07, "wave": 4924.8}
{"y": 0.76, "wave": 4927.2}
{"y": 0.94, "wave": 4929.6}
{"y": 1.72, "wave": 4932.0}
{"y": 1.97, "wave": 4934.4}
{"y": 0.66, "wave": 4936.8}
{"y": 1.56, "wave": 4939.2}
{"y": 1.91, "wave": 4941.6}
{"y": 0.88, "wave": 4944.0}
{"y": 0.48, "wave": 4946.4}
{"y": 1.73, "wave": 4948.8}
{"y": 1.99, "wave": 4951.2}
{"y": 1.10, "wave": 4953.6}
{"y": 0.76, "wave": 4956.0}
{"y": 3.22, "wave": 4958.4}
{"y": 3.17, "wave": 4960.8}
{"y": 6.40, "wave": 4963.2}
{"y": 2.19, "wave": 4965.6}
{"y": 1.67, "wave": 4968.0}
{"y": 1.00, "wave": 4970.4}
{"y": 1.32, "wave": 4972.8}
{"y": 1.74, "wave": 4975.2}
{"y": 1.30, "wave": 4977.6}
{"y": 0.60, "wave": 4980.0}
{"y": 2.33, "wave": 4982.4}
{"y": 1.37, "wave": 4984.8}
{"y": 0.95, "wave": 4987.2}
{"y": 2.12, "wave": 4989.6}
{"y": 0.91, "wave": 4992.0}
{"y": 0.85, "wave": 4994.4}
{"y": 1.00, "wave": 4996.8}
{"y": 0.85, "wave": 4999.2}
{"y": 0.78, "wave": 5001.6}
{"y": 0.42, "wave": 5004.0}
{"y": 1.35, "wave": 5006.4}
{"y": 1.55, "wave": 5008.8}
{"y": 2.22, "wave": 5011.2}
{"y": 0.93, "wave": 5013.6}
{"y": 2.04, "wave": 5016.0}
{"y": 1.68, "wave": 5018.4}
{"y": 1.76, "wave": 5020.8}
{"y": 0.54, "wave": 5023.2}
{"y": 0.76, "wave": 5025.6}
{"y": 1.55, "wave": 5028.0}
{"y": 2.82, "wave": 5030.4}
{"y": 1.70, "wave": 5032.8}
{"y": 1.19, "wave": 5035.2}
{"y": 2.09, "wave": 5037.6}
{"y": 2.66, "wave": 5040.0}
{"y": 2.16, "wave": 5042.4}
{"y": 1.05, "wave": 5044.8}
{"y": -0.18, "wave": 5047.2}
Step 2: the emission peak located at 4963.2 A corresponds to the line [O II] 3727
